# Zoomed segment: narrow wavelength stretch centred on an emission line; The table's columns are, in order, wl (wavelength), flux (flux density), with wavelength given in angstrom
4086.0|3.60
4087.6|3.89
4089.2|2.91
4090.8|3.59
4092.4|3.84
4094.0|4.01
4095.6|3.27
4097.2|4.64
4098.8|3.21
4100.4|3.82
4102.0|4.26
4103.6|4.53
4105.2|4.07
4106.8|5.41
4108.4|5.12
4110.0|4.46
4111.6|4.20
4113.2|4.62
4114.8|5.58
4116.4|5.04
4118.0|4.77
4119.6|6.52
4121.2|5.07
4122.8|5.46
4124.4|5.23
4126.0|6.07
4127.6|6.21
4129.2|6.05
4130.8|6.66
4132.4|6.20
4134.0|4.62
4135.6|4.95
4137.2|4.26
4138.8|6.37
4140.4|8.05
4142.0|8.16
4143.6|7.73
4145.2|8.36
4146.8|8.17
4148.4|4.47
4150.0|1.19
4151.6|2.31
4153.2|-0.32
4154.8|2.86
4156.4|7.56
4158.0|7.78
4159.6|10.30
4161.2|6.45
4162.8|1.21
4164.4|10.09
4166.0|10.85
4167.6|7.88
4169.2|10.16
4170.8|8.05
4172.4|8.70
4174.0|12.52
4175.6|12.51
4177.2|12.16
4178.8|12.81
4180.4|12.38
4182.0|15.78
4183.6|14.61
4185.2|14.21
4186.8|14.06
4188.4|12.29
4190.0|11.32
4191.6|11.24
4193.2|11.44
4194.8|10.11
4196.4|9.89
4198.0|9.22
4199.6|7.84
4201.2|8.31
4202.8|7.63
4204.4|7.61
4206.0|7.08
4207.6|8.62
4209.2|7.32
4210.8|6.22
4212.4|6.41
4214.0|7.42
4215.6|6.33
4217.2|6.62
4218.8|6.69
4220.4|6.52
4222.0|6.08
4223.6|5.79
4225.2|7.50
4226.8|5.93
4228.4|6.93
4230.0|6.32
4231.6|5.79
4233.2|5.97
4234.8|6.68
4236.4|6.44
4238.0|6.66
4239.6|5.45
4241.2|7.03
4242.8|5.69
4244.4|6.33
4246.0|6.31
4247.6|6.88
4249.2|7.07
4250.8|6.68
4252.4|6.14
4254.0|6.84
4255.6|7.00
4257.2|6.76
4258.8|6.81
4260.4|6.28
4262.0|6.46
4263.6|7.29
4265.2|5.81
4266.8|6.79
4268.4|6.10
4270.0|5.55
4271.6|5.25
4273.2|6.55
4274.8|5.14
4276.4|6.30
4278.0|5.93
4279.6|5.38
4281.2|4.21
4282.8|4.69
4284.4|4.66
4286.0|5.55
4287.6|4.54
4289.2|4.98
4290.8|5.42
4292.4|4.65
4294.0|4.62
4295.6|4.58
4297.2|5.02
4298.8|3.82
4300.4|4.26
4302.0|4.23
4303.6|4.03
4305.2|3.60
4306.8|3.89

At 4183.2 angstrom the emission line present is Lyman alpha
